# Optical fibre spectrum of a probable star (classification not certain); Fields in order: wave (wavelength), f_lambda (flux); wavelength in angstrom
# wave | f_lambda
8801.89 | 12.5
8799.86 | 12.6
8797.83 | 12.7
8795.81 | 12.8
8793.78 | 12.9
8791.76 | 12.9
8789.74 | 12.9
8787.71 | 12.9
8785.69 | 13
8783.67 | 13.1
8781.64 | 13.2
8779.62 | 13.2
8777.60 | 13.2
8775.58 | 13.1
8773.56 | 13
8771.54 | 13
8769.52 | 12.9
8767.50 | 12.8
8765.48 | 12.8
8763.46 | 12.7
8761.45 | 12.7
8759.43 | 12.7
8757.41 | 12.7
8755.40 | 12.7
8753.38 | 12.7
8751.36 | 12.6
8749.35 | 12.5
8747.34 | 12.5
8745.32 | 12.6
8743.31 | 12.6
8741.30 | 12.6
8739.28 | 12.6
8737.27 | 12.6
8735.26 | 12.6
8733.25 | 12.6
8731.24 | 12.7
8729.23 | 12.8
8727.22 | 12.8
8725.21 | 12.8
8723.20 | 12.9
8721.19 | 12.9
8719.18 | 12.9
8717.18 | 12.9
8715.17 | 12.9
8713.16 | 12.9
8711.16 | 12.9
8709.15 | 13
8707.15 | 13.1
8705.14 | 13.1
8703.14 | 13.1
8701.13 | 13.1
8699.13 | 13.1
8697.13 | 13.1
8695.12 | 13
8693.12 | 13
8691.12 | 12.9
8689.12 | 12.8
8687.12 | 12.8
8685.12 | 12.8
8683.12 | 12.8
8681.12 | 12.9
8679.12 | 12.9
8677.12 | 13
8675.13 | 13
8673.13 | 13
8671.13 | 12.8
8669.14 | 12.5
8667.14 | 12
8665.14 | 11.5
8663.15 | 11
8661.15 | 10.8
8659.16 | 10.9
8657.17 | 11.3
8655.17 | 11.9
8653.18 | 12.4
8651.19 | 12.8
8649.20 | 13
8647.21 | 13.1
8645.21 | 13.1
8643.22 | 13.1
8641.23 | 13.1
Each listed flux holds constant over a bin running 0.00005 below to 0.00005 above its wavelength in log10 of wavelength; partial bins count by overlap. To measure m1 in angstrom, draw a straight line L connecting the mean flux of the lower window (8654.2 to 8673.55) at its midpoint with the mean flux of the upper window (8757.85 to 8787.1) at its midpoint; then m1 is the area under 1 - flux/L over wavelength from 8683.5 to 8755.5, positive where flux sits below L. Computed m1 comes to -2.75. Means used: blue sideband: 11.7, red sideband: 13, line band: 12.8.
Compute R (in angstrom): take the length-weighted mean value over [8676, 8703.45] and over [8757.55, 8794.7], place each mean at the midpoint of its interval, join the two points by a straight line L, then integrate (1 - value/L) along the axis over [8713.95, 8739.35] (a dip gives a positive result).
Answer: 0.3 angstrom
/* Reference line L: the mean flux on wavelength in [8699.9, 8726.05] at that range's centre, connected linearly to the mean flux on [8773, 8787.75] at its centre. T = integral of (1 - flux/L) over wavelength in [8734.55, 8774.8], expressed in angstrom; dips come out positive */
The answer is 1.09 angstrom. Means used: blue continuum 13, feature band 12.7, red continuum 13.1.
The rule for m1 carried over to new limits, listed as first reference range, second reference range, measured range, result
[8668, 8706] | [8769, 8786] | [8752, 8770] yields 0.4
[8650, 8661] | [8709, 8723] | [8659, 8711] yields -1.3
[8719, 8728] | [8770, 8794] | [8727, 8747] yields 0.4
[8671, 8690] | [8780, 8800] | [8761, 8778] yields 0.0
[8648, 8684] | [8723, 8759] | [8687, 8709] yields -1.0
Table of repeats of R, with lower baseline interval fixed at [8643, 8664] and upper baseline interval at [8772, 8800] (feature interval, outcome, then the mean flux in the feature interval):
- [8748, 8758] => 0.1 angstrom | 12.6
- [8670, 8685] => -0.8 angstrom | 12.9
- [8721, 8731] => -0.2 angstrom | 12.8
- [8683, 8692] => -0.4 angstrom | 12.8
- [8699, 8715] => -0.7 angstrom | 13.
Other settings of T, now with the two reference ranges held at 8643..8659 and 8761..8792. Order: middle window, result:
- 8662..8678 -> 0.3 angstrom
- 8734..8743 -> 0.2 angstrom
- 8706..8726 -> -0.3 angstrom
